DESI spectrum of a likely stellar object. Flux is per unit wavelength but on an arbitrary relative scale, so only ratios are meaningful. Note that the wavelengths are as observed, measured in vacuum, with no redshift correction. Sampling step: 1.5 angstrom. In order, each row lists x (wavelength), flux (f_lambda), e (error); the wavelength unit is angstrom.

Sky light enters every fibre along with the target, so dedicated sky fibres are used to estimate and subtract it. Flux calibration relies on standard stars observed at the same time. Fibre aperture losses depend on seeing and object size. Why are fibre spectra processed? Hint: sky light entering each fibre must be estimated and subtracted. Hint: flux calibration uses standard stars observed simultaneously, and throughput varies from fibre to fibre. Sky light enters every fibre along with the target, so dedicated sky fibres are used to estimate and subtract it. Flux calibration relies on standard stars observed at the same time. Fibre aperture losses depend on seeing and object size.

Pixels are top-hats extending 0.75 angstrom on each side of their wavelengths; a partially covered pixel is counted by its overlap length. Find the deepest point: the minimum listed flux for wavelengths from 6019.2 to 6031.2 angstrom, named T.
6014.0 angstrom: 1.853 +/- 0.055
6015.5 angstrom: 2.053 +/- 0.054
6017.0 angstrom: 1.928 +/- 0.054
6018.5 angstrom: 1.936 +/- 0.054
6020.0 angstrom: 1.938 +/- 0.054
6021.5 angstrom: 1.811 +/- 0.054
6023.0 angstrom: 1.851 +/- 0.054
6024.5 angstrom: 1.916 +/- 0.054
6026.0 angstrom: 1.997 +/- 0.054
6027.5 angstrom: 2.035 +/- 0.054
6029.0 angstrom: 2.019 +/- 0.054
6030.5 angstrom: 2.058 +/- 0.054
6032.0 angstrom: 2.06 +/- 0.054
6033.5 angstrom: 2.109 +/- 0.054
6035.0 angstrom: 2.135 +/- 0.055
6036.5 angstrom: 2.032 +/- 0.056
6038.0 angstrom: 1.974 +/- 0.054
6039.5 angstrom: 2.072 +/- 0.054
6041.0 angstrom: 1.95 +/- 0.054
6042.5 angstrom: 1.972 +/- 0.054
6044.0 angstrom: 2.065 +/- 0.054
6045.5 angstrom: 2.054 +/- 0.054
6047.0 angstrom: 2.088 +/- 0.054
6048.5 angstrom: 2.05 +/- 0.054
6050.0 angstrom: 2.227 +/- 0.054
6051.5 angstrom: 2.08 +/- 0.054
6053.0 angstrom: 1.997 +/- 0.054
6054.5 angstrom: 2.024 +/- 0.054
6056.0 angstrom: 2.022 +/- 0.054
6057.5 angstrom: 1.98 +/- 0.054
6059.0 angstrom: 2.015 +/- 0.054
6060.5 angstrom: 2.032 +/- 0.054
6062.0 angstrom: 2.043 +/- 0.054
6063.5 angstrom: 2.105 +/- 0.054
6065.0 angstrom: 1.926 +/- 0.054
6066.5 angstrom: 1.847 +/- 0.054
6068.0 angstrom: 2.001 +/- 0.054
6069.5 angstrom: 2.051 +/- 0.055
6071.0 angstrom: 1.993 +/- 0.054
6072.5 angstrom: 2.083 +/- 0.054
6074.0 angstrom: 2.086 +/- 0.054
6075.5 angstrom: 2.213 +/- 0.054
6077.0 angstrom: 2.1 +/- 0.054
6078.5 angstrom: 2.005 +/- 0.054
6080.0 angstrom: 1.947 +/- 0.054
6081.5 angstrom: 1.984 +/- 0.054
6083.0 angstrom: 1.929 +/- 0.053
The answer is 1.811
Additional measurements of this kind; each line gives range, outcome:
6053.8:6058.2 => 1.98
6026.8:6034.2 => 2.019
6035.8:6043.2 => 1.95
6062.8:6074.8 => 1.847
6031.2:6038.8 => 1.974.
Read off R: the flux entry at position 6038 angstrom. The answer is 1.974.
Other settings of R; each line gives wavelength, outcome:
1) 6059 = 2.015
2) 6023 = 1.851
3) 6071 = 1.993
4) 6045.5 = 2.054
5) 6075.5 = 2.213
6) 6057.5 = 1.98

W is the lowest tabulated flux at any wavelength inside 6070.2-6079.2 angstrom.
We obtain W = 1.993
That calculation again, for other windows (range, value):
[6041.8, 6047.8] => 1.972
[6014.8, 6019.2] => 1.928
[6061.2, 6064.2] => 2.043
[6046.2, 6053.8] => 1.997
